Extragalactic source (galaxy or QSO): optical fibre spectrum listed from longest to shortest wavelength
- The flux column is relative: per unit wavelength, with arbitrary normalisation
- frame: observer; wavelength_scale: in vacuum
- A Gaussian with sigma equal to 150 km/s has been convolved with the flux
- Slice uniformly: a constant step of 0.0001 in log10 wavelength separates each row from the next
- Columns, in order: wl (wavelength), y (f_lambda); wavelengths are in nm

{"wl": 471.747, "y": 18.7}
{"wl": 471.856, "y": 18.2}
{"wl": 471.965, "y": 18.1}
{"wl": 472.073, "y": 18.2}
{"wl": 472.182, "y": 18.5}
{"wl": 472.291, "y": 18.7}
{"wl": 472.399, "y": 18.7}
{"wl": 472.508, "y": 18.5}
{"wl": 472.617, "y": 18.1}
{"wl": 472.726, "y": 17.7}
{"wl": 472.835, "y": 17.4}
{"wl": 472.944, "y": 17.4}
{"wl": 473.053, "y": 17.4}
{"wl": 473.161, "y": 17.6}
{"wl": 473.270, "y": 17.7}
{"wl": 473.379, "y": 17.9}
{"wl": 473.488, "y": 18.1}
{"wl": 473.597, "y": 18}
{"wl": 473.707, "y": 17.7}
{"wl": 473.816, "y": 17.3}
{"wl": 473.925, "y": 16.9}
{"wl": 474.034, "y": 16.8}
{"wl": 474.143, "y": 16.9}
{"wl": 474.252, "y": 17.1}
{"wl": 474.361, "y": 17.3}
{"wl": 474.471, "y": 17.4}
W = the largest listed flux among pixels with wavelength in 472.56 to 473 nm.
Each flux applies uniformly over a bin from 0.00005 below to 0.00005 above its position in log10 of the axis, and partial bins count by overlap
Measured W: 18.1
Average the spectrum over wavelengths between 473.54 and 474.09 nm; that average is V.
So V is 17.3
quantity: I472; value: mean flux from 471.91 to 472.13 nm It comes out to 18.2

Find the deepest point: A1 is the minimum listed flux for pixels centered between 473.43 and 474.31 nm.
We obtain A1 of 16.8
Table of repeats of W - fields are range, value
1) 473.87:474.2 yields 16.9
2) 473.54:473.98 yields 18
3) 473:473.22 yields 17.6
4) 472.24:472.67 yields 18.7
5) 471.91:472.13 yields 18.2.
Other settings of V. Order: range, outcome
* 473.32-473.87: 17.8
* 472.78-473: 17.4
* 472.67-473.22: 17.5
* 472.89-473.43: 17.6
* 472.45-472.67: 18.3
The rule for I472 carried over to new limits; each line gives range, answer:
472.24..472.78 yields 18.3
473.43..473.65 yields 18.1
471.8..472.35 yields 18.4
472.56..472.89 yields 17.7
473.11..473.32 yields 17.6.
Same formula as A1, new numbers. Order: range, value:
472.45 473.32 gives 17.4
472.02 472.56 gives 18.2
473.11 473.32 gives 17.6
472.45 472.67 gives 18.1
